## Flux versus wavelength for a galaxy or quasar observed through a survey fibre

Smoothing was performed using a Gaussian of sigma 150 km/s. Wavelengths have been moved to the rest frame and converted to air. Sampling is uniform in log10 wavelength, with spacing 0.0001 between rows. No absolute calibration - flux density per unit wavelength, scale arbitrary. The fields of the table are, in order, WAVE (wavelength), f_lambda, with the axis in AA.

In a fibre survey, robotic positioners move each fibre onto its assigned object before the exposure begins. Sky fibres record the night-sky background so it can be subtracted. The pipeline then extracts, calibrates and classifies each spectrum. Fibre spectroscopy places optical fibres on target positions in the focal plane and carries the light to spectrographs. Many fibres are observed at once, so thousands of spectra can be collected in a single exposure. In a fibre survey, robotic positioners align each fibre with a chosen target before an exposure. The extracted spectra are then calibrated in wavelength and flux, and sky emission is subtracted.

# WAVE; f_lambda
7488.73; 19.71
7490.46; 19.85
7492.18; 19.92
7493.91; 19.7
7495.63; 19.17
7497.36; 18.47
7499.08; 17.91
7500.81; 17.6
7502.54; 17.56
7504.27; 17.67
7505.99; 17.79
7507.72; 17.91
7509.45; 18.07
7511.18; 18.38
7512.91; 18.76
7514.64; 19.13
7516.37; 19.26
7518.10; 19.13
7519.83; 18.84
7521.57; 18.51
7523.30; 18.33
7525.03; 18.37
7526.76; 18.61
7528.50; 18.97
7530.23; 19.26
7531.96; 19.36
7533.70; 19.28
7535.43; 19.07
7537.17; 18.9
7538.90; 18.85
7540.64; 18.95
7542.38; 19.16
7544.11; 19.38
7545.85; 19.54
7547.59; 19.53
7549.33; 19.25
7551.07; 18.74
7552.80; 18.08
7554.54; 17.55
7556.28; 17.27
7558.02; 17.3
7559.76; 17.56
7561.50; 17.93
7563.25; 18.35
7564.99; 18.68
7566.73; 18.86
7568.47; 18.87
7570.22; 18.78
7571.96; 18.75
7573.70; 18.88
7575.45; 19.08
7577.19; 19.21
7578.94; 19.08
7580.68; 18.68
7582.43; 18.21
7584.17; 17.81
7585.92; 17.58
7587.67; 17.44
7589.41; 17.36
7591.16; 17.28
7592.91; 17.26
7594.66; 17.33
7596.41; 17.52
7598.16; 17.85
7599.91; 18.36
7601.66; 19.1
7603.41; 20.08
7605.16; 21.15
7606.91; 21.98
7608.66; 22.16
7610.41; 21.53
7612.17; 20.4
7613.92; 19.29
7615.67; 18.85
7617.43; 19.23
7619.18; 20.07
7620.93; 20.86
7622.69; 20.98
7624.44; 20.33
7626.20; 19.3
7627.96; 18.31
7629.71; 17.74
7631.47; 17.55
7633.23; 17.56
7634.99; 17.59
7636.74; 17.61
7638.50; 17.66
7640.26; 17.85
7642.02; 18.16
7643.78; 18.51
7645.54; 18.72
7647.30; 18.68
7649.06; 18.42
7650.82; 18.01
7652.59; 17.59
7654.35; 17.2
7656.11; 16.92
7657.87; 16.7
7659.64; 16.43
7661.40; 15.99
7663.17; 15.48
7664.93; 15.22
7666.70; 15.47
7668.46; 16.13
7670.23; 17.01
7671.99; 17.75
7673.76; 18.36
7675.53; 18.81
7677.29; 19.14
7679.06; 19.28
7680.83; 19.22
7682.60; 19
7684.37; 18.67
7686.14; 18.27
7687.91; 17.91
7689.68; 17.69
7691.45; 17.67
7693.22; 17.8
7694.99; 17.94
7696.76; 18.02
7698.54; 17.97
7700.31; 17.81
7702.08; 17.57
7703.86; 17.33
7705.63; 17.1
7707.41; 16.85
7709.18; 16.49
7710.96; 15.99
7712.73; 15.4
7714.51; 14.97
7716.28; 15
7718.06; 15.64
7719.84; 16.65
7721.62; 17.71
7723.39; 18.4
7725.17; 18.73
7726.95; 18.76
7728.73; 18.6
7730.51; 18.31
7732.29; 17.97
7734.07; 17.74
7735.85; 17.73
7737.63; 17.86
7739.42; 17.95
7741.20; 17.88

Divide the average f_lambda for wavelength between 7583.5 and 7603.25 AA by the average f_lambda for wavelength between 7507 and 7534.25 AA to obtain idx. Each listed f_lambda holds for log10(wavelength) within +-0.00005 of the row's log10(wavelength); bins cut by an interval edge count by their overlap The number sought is 0.9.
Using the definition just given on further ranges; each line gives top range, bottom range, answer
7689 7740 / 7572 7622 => 0.91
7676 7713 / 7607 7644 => 0.93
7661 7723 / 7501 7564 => 0.93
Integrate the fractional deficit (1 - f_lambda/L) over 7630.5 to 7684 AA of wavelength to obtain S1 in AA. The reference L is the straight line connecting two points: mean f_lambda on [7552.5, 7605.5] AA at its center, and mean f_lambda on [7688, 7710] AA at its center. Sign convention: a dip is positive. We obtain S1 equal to 0.5 AA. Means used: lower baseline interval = 18.3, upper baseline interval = 17.5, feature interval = 17.6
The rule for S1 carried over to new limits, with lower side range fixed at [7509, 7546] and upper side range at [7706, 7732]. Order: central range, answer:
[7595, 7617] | -2.02 AA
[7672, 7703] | -1.75 AA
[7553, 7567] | 0.51 AA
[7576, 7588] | 0.01 AA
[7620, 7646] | -1.06 AA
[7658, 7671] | 1.14 AA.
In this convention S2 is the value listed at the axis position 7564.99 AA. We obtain 18.68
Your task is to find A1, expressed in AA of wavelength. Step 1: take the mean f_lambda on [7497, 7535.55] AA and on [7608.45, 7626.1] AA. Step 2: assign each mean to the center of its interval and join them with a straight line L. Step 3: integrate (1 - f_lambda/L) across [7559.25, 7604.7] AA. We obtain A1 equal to 3.03 AA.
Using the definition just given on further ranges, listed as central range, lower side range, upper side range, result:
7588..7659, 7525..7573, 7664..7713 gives -2.4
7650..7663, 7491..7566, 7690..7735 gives 0.6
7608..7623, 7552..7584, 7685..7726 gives -2.0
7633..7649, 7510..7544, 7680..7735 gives 0.0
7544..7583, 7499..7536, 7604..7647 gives 0.6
